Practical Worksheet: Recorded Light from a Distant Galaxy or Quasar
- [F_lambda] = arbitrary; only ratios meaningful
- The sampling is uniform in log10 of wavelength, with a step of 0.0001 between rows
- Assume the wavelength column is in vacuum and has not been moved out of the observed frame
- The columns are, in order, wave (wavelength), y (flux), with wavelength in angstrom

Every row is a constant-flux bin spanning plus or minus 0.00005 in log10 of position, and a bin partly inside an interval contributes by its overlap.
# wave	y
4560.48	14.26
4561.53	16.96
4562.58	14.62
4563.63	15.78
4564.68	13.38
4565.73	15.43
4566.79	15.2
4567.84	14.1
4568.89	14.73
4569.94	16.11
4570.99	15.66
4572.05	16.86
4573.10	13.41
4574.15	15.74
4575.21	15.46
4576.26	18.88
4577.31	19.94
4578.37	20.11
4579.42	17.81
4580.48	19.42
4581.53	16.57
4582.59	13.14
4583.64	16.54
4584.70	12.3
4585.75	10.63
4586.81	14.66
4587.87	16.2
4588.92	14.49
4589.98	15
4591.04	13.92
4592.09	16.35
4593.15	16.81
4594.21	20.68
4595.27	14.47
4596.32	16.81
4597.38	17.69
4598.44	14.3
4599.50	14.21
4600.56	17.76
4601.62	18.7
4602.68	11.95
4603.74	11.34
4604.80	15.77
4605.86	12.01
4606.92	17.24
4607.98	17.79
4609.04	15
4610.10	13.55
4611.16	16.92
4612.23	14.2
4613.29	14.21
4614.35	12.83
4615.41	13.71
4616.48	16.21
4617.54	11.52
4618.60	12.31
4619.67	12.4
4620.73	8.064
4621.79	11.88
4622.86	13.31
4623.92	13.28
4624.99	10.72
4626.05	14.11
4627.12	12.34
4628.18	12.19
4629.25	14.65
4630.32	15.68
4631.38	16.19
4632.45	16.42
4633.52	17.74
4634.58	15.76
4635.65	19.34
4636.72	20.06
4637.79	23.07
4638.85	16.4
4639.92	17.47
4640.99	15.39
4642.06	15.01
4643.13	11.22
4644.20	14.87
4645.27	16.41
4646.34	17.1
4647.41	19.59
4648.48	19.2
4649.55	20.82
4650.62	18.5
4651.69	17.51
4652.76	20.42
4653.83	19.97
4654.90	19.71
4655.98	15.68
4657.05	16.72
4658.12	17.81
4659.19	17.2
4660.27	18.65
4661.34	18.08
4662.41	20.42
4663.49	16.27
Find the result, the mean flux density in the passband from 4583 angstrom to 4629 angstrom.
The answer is 14.3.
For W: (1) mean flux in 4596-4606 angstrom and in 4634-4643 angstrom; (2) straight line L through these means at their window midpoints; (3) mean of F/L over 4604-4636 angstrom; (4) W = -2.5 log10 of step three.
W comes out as 0.15 mag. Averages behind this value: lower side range 15.1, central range 14.2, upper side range 17.5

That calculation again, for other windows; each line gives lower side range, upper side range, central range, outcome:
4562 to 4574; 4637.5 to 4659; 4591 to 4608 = 0.02 mag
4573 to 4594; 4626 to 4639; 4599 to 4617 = 0.10 mag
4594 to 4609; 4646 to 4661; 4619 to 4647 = 0.16 mag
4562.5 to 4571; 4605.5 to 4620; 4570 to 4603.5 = -0.09 mag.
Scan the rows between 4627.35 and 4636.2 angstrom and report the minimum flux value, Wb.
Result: 12.19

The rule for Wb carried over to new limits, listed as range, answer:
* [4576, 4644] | 8.064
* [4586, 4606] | 11.34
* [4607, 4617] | 12.83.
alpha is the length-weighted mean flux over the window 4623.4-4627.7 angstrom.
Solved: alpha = 12.6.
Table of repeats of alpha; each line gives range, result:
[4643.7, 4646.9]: 16.2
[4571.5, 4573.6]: 15.1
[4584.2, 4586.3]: 11.5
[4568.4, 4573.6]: 15.4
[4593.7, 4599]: 16.8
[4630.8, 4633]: 16.3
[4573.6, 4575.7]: 15.5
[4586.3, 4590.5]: 15.1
